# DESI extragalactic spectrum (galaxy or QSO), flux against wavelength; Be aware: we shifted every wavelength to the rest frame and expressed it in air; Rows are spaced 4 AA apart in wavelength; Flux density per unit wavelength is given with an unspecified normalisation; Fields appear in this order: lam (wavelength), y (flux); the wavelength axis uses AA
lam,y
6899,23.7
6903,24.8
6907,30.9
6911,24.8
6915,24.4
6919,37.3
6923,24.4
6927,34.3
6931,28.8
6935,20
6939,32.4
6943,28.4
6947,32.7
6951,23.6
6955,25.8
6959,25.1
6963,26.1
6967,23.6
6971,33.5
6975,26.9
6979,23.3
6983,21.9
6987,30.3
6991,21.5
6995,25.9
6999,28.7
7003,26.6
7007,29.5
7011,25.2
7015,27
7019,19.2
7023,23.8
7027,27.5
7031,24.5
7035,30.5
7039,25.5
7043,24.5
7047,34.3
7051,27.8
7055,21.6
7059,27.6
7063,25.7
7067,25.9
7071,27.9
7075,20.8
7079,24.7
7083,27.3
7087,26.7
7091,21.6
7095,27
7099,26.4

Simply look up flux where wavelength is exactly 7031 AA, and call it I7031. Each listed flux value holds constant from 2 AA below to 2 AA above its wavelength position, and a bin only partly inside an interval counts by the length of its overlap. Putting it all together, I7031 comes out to 24.5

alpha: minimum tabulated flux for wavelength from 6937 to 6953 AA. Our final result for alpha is 23.6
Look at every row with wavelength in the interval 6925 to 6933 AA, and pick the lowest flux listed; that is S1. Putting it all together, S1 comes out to 28.8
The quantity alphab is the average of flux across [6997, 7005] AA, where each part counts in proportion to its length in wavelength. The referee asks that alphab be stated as 27.6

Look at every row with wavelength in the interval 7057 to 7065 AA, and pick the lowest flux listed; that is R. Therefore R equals 25.7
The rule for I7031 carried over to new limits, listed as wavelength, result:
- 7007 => 29.5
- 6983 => 21.9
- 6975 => 26.9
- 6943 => 28.4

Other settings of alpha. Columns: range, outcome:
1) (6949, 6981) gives 23.3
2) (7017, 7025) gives 19.2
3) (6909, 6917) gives 24.4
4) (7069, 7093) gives 20.8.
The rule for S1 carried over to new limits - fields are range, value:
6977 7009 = 21.5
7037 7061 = 21.6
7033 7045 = 24.5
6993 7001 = 25.9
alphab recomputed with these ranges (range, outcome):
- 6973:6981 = 25.1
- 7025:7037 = 27.5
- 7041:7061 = 27.2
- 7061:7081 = 25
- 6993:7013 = 27.2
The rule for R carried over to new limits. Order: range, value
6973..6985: 21.9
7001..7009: 26.6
